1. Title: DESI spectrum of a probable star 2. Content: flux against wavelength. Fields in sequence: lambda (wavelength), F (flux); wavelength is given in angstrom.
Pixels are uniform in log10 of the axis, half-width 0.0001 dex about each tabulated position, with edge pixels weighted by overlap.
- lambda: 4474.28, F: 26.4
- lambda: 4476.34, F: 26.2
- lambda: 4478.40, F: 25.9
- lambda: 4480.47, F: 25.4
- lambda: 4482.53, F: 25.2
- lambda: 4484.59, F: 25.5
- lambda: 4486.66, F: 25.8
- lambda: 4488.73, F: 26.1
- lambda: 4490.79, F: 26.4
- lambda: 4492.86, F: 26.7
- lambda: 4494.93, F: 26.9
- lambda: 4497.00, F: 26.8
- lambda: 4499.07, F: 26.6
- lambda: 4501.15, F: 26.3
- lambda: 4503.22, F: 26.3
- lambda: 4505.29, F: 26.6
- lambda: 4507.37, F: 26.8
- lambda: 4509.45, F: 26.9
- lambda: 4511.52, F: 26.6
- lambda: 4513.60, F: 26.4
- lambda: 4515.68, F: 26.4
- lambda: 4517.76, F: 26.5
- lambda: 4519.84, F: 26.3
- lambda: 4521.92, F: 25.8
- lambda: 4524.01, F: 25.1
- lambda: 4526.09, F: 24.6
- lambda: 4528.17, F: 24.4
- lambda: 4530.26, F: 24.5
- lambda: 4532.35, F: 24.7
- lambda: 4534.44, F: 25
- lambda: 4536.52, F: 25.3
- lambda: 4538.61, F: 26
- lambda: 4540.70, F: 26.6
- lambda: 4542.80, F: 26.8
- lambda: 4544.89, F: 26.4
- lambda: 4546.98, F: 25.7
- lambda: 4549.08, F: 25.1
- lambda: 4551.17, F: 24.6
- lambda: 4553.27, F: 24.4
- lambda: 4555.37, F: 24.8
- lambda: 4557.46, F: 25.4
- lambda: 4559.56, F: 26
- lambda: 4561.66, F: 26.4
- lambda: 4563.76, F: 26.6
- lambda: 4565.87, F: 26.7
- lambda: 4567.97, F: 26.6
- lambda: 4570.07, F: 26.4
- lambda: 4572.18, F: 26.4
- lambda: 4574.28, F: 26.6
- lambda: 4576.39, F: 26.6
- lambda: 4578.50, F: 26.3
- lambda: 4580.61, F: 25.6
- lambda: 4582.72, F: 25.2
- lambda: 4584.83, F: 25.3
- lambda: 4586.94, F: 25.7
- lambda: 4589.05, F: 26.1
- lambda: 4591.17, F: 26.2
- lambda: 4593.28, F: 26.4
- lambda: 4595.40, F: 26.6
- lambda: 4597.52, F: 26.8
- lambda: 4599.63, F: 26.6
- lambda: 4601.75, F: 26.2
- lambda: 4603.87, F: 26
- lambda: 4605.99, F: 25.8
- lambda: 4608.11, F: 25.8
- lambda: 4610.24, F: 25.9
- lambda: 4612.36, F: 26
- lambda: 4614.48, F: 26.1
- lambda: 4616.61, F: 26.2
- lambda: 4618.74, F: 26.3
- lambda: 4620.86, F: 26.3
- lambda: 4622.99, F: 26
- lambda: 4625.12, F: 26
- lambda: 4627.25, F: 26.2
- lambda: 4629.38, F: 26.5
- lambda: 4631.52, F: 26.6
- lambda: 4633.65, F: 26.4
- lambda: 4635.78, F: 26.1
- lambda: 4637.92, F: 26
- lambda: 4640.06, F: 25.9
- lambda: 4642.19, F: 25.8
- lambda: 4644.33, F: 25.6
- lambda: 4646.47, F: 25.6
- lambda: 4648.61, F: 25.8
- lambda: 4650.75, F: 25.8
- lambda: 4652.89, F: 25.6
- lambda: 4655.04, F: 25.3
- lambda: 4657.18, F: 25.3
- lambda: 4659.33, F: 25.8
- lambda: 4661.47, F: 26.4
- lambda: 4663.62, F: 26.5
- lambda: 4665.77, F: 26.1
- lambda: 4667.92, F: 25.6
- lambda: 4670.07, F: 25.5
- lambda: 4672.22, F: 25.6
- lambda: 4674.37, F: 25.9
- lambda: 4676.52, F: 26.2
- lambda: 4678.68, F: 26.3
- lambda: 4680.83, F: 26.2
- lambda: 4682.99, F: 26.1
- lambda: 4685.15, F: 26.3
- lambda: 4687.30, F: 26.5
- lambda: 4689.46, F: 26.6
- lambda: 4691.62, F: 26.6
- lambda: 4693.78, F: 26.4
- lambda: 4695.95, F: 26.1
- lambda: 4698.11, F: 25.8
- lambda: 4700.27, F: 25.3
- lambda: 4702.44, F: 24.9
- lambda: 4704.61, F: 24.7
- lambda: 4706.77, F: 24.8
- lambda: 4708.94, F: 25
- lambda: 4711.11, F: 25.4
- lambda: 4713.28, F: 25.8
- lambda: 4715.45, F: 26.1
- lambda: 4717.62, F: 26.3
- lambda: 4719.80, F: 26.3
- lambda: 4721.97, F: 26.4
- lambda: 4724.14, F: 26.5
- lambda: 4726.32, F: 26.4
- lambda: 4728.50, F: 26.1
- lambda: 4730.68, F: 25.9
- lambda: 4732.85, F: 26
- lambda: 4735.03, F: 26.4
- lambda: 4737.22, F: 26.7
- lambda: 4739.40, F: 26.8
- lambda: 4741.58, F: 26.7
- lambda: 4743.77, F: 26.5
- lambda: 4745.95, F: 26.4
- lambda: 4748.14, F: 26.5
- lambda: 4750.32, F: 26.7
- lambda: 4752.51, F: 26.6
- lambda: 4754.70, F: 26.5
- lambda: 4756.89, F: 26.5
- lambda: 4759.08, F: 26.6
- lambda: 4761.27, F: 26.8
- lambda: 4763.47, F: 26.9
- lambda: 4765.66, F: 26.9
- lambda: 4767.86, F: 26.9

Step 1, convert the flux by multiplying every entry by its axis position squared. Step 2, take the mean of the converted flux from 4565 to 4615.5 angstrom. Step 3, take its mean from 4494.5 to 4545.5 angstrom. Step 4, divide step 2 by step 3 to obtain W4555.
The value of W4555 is 1.04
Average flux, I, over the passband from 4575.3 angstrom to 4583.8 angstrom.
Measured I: 25.9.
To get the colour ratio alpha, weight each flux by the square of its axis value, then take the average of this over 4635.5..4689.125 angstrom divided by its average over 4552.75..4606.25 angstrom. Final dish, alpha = 1.0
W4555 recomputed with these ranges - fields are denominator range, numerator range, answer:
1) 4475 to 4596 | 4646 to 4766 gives 1.08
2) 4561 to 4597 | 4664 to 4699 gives 1.04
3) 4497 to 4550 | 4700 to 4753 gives 1.10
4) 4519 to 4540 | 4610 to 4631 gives 1.08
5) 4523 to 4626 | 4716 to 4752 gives 1.09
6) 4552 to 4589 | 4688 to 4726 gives 1.06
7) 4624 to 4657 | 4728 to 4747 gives 1.06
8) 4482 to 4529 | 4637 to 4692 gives 1.06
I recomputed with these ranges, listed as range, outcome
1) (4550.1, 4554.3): 24.5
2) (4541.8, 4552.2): 25.7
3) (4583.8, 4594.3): 25.9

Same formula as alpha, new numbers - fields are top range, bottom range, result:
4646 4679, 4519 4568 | 1.06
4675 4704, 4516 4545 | 1.09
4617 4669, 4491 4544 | 1.05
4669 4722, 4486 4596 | 1.06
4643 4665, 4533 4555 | 1.06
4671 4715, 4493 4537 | 1.07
